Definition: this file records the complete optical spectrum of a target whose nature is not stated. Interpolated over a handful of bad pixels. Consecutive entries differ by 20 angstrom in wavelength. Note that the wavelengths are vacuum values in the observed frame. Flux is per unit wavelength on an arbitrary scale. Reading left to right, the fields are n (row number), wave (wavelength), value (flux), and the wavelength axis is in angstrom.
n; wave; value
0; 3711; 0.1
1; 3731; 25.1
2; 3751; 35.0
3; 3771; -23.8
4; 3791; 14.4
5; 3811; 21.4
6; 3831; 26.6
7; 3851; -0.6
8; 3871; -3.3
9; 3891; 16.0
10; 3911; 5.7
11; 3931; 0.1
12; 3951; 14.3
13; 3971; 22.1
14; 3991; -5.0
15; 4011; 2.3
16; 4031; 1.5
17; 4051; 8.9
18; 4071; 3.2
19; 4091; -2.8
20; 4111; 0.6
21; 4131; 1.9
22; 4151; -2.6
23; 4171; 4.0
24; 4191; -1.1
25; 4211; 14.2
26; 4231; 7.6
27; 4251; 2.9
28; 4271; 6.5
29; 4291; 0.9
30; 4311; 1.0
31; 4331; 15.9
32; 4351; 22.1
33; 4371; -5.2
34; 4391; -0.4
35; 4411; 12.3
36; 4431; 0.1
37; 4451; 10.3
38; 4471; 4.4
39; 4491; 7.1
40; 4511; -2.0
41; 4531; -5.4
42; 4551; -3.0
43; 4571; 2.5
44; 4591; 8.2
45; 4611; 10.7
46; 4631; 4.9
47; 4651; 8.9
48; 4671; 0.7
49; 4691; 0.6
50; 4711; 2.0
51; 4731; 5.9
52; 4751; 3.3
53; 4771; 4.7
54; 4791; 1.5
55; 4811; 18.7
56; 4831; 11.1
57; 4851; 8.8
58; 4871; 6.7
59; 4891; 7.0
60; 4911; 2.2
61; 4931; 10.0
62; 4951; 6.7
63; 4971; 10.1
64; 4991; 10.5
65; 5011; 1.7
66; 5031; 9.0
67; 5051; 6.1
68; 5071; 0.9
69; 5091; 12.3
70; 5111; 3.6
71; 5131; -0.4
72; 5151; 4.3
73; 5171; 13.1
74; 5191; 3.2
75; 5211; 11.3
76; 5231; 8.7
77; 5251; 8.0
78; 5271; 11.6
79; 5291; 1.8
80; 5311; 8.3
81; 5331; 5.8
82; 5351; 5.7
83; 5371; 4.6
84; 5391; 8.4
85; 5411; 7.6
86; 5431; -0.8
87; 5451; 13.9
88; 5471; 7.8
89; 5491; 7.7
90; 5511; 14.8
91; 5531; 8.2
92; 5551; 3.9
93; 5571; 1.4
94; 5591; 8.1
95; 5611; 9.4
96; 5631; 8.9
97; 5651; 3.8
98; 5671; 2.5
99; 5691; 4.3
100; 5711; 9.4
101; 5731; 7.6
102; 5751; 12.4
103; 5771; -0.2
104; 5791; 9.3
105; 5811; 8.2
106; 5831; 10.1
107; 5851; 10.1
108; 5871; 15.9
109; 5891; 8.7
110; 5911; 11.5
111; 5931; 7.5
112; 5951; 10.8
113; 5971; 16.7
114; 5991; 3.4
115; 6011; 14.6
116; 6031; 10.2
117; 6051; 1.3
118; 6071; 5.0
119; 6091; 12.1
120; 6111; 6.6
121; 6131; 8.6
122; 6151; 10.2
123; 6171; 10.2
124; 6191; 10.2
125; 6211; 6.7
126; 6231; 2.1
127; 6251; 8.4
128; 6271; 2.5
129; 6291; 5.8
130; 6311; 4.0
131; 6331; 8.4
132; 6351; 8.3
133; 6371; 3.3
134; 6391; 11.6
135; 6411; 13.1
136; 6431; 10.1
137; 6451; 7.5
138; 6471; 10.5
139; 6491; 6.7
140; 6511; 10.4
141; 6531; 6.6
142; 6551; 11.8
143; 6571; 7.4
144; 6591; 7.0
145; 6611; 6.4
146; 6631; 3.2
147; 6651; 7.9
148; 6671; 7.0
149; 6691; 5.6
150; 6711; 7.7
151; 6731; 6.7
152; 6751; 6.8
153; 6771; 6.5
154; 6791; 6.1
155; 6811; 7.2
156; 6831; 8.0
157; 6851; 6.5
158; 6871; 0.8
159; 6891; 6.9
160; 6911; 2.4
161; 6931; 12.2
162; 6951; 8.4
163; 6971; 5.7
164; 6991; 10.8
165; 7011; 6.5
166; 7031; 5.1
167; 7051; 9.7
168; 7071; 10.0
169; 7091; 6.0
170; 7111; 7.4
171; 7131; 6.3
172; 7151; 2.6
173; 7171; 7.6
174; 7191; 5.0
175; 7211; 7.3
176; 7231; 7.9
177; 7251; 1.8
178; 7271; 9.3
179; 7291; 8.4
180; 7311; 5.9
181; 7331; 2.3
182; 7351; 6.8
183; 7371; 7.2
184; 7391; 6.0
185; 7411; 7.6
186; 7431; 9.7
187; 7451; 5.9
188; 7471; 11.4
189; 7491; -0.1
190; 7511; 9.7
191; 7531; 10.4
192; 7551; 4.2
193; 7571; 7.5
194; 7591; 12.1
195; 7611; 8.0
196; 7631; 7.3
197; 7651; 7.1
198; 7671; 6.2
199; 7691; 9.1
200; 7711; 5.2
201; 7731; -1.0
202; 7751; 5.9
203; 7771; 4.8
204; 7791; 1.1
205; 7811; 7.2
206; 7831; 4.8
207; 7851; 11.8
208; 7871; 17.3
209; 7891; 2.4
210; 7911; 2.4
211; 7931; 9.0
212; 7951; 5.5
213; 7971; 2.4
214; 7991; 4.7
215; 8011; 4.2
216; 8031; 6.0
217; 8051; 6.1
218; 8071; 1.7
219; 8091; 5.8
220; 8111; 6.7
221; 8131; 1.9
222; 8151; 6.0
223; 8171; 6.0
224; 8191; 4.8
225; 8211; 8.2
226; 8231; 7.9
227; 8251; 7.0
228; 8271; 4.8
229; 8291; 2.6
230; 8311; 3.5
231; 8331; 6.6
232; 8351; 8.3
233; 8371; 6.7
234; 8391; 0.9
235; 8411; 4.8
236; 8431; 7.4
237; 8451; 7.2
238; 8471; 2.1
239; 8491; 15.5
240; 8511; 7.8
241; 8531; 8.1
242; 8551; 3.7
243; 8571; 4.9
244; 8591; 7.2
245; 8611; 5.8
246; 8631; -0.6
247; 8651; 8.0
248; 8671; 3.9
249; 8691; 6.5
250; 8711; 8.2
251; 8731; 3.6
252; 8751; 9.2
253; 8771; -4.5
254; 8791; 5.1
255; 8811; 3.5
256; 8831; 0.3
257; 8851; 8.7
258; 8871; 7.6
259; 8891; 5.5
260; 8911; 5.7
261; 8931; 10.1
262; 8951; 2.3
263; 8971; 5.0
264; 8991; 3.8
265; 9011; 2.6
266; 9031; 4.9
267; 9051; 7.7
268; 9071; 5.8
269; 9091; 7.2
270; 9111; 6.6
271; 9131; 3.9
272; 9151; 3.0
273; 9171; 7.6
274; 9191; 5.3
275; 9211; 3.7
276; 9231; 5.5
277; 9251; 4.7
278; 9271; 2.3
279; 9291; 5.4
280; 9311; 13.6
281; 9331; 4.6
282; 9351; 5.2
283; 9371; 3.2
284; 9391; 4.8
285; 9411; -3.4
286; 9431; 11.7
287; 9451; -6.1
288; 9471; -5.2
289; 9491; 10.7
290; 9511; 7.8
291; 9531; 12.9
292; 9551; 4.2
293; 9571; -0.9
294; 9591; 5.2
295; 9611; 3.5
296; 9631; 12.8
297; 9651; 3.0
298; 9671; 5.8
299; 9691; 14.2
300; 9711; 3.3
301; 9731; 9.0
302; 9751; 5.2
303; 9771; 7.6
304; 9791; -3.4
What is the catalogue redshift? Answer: 0.29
